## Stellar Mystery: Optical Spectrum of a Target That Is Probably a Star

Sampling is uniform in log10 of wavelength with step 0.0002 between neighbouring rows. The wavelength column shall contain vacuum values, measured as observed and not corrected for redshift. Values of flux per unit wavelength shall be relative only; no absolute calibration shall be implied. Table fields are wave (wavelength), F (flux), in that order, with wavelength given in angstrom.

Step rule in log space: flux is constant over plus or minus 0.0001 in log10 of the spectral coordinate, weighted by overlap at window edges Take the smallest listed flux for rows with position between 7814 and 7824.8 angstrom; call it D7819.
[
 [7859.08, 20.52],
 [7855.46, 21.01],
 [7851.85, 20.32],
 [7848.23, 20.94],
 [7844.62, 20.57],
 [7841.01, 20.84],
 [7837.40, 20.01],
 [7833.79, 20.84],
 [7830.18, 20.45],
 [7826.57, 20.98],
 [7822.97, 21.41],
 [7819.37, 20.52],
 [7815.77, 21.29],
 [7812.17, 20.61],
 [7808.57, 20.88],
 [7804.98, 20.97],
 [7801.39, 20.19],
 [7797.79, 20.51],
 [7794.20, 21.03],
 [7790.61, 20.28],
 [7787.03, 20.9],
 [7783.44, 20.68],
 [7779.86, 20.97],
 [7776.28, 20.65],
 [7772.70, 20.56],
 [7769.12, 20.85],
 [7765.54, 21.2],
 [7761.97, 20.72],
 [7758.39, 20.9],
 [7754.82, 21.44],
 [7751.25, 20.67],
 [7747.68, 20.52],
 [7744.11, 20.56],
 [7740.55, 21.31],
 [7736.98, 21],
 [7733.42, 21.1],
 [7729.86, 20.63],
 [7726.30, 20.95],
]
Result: 20.52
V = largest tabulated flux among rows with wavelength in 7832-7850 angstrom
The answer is 20.94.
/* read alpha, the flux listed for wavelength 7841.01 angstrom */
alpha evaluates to 20.84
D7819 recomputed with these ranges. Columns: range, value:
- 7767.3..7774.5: 20.56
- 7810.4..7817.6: 20.61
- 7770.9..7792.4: 20.28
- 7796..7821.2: 20.19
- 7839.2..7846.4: 20.57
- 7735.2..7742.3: 21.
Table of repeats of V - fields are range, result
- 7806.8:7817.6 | 21.29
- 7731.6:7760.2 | 21.44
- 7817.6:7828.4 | 21.41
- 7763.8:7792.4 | 21.2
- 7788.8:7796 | 21.03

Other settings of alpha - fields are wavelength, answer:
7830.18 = 20.45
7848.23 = 20.94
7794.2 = 21.03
